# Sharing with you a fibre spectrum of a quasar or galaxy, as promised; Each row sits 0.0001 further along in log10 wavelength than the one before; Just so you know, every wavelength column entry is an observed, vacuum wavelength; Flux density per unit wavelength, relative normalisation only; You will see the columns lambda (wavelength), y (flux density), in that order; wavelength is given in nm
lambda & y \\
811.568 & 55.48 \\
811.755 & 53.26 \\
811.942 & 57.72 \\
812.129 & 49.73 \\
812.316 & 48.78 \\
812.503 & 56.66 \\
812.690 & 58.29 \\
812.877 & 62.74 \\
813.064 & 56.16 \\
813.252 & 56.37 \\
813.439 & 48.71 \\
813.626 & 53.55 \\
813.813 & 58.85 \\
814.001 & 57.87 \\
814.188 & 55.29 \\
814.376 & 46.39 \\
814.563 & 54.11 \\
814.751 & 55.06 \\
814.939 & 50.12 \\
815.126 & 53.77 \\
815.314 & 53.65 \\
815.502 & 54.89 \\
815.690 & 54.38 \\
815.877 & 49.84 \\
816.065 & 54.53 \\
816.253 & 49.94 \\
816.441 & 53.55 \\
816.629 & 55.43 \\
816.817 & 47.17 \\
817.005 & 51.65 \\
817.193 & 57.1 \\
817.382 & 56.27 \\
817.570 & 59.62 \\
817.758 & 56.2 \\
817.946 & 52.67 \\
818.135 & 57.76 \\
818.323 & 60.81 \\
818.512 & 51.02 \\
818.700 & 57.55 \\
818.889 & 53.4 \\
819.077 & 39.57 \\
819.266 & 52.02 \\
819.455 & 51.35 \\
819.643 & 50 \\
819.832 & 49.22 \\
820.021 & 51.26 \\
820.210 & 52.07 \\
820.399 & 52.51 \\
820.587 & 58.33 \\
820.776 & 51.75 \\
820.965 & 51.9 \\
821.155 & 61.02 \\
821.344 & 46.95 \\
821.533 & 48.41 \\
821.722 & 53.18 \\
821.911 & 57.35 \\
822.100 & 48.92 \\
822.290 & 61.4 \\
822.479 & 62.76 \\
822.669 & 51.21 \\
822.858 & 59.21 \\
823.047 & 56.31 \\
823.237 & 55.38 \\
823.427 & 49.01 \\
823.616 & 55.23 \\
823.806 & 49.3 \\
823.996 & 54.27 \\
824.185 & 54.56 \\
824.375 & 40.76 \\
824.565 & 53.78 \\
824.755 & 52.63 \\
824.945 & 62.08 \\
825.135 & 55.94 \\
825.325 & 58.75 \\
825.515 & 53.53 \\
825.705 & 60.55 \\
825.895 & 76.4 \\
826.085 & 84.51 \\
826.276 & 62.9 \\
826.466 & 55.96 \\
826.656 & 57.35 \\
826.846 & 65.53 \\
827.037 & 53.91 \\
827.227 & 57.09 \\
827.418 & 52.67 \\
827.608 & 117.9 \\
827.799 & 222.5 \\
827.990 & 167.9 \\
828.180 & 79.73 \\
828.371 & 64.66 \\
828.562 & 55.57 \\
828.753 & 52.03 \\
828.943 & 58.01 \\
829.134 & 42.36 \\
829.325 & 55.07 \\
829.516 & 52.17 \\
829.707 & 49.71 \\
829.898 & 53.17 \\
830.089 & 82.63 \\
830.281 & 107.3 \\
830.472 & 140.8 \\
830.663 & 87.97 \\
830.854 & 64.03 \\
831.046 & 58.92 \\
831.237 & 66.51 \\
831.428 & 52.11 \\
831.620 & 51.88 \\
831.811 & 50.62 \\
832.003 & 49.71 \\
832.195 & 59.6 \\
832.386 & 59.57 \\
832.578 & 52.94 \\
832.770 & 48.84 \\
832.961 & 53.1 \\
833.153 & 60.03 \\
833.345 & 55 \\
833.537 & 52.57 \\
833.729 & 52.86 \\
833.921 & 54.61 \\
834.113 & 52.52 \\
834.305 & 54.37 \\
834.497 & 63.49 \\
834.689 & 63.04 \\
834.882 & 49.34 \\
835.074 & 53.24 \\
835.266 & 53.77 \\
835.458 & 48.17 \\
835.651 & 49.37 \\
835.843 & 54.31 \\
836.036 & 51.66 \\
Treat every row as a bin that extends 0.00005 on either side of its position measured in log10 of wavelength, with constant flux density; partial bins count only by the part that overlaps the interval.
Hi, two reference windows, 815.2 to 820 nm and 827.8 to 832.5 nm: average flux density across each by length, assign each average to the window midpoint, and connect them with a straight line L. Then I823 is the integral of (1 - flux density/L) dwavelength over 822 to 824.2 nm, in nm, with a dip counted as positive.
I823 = 0.24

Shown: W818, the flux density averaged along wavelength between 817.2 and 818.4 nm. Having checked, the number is 57.2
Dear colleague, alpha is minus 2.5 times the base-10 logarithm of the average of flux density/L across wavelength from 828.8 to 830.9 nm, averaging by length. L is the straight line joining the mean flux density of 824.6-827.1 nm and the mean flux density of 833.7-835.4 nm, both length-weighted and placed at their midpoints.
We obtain -0.22 mag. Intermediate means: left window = 61.5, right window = 55.2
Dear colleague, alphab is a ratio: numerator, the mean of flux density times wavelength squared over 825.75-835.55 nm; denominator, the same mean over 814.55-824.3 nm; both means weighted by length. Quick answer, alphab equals 1.29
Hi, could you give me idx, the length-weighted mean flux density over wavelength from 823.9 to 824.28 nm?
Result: 54.5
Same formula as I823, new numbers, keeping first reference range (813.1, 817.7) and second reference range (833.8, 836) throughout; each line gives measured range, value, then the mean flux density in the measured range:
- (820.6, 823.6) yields -0.03 nm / 54.4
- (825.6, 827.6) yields -0.41 nm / 65.1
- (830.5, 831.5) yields -0.32 nm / 71.3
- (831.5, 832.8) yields 0.01 nm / 53.5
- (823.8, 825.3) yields 0.01 nm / 53.4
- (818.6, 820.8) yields 0.09 nm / 51.6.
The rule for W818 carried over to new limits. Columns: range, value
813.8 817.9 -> 53.8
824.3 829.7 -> 70.2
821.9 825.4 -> 54.6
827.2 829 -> 94.9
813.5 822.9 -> 53.6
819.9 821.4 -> 53.3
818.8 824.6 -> 52.6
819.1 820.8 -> 51.6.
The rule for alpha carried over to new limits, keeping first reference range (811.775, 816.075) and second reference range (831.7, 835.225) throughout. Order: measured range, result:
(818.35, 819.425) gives 0.062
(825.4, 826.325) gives -0.233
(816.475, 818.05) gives -0.004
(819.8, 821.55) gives 0.036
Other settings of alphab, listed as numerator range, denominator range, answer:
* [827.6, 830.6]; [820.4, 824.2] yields 1.62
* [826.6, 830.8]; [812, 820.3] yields 1.56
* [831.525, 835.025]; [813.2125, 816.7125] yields 1.07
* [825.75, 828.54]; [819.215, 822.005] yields 1.66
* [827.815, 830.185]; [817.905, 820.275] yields 1.43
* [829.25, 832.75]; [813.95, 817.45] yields 1.29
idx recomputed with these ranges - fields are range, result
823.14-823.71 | 53.2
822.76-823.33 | 57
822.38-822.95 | 57.8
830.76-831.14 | 61.4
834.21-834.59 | 58.9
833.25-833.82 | 53.5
